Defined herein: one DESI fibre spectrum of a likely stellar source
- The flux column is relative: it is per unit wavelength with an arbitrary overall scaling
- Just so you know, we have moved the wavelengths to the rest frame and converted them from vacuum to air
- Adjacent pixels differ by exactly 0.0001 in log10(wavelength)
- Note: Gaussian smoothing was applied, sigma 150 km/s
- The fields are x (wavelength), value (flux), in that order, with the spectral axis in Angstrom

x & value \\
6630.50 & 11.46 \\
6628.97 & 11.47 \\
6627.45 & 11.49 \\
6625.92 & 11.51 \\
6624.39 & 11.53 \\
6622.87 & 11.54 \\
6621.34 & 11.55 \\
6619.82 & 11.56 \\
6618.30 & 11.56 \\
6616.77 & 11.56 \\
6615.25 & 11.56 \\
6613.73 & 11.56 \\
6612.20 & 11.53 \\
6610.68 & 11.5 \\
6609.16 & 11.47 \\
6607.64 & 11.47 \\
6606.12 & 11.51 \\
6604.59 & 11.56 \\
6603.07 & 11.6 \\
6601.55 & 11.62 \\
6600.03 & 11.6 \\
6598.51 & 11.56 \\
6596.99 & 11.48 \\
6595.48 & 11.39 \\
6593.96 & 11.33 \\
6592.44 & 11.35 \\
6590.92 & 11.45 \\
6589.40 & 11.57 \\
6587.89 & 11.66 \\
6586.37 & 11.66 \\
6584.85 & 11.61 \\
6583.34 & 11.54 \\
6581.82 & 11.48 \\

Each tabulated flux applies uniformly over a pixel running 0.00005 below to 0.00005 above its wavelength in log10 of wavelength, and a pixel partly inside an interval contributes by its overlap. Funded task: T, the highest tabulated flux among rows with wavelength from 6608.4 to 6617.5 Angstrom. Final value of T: 11.56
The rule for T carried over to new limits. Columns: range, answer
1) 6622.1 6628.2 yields 11.54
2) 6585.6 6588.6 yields 11.66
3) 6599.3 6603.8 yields 11.62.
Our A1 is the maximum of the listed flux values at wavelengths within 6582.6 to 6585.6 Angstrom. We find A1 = 11.61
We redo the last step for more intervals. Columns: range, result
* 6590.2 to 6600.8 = 11.6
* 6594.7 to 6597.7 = 11.48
